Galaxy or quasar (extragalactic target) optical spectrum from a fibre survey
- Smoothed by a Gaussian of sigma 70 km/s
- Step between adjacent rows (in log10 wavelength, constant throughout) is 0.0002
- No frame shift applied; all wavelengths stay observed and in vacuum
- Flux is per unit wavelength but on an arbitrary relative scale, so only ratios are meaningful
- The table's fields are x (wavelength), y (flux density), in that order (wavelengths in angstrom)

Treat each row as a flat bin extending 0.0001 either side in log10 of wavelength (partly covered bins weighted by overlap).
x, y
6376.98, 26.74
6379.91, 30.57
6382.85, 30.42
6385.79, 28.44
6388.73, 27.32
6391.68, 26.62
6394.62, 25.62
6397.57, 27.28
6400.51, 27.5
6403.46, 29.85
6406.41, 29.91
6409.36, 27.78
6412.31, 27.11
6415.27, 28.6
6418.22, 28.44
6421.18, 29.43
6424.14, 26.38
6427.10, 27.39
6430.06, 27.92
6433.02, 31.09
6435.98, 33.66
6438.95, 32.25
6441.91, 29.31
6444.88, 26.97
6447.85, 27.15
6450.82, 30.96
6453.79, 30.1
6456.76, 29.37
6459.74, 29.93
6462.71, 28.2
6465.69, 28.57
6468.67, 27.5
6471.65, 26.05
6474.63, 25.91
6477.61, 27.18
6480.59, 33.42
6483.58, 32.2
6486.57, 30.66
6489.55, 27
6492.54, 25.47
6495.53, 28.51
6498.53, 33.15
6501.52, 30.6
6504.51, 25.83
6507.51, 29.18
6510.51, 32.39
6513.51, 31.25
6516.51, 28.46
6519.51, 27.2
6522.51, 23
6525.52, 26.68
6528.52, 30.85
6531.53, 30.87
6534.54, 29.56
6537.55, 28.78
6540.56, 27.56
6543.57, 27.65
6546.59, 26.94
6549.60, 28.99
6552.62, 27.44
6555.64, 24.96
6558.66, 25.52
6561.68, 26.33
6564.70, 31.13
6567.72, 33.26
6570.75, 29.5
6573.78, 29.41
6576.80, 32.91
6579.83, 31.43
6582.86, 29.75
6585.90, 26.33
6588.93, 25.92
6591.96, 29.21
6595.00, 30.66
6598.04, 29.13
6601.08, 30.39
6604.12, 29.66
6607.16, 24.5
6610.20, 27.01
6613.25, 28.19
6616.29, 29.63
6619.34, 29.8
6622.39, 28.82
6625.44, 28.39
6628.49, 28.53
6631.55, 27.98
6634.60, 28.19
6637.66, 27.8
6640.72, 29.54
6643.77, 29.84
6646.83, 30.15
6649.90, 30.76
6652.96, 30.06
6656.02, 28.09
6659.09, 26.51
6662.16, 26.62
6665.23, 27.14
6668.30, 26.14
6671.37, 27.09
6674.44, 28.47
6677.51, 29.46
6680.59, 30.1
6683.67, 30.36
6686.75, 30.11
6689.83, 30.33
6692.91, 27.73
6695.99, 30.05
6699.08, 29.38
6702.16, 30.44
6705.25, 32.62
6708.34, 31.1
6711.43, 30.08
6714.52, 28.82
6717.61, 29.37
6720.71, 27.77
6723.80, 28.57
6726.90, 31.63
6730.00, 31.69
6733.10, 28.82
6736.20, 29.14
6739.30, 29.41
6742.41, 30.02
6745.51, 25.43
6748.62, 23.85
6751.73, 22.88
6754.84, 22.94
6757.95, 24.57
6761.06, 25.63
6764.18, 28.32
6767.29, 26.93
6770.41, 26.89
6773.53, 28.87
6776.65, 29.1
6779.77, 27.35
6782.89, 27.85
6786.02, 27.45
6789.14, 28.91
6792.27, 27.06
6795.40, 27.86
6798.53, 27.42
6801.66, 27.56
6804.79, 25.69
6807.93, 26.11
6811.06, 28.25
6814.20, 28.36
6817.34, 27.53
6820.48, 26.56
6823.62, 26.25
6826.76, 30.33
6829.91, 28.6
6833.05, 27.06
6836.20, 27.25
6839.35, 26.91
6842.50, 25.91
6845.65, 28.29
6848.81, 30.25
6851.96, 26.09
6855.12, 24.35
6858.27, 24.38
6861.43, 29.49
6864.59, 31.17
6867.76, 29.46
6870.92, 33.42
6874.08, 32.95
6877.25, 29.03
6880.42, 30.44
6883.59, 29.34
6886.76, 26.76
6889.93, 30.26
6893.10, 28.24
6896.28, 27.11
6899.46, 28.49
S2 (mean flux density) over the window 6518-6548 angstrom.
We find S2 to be 27.9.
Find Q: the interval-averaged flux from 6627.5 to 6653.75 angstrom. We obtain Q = 29.2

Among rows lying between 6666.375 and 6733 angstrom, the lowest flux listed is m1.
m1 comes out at 26.14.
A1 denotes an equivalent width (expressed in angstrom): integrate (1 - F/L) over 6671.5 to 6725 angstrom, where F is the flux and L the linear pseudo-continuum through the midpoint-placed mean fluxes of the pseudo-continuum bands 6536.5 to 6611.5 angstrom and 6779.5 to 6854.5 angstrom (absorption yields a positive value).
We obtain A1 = -3.1 angstrom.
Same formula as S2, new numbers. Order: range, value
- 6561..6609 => 29.4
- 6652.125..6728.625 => 29.1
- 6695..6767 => 28.3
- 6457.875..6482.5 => 28.4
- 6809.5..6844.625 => 27.6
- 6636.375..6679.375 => 28.4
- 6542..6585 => 28.9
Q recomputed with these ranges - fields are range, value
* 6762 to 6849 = 27.6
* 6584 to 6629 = 28.4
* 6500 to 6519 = 29.5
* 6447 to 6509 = 28.9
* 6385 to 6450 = 28.5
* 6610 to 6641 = 28.6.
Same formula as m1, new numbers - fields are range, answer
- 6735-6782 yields 22.88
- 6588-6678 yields 24.5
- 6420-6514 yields 25.47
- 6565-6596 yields 25.92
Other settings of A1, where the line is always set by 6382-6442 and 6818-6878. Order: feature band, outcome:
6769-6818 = 1.2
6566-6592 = -1.2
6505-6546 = -0.1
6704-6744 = -2.1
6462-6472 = 0.3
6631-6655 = -0.7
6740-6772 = 2.8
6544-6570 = 0.4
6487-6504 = -0.2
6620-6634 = 0.0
